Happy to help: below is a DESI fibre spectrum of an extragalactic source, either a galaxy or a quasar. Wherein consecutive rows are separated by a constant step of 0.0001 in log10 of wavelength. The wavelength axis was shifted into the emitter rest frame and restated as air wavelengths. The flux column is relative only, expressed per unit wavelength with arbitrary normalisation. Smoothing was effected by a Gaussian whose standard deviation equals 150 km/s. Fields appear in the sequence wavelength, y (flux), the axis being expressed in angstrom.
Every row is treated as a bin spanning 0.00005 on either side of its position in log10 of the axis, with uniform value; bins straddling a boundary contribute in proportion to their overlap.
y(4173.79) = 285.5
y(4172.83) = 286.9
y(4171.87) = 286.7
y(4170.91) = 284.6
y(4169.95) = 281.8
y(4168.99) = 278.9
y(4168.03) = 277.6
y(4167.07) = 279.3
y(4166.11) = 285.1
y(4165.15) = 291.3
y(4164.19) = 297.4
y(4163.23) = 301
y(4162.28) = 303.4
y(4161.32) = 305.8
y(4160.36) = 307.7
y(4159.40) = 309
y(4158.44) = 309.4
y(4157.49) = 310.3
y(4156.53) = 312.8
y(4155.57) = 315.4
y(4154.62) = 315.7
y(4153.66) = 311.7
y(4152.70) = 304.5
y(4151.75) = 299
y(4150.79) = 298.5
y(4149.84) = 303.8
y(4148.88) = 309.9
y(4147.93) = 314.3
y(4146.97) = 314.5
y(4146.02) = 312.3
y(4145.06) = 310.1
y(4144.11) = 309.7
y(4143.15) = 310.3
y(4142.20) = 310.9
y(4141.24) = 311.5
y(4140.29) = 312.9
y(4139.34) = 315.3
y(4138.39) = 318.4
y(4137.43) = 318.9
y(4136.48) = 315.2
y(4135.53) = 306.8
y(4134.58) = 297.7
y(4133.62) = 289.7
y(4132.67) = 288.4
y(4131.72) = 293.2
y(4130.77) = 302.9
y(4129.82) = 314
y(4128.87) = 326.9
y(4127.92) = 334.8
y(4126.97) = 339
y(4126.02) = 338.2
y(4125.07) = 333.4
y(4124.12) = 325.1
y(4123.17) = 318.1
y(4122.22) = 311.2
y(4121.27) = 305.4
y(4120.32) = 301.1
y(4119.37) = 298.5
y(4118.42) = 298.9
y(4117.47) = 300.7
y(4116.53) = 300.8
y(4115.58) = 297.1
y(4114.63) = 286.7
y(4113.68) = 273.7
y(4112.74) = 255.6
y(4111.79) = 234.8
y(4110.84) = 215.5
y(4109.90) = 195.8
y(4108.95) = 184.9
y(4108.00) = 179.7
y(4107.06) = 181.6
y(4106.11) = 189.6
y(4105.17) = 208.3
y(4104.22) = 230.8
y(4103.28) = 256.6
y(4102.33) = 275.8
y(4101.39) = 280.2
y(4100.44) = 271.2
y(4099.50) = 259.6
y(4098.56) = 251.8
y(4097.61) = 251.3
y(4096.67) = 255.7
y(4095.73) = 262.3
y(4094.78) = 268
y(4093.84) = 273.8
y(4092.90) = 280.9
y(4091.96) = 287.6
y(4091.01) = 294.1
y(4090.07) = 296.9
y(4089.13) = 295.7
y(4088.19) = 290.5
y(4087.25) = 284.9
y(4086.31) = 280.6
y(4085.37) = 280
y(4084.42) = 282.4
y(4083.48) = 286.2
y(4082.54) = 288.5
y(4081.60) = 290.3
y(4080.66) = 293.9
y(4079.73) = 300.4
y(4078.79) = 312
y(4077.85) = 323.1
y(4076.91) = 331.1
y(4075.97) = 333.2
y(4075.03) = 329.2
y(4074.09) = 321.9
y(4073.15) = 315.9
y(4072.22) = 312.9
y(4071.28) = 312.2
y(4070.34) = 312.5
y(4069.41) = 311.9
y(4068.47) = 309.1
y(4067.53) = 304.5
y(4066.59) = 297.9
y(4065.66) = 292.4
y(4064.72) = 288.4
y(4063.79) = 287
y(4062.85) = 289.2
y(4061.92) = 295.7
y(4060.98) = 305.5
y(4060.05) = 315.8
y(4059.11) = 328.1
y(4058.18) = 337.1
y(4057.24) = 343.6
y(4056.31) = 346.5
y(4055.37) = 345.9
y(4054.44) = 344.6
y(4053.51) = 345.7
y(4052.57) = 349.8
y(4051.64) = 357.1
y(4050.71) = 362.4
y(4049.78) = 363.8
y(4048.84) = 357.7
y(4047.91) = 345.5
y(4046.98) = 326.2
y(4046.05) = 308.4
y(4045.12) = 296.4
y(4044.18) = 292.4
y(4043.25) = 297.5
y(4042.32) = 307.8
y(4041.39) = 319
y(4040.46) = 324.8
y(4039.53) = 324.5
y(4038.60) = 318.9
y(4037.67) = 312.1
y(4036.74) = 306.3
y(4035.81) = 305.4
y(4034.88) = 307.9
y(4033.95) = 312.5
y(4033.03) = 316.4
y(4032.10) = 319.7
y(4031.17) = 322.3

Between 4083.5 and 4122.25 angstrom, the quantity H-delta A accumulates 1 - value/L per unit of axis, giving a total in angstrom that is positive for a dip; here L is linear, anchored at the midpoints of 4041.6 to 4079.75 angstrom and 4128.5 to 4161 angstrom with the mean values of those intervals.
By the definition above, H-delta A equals 6.3 angstrom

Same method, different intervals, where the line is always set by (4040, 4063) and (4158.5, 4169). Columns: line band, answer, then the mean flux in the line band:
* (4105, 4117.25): 3.1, 233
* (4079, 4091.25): 1.1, 290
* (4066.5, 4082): 0.4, 313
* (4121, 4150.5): -0.9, 313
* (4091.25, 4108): 3.4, 251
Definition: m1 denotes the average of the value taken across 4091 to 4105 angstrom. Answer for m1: 264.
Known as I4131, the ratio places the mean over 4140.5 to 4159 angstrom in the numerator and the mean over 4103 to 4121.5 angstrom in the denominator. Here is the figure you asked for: 1.24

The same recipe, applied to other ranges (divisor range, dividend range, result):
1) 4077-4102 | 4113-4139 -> 1.09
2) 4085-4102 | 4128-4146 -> 1.12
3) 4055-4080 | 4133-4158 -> 0.98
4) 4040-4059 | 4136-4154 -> 0.93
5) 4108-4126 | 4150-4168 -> 1.09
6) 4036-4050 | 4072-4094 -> 0.94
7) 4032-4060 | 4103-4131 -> 0.84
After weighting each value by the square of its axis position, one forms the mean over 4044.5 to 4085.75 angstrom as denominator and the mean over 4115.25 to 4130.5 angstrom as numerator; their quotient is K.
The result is 1.02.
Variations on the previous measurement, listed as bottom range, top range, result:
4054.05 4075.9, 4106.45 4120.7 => 0.82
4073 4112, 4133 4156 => 1.18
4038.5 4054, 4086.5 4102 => 0.86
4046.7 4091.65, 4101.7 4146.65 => 0.93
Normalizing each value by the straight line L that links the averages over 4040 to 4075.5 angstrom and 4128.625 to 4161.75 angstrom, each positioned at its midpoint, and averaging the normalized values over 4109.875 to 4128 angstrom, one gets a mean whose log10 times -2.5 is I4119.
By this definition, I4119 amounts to 0.063 mag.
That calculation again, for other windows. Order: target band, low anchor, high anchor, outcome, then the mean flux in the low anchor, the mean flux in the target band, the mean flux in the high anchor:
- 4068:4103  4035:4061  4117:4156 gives 0.104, 328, 292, 311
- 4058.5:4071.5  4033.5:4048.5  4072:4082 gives 0.038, 313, 304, 315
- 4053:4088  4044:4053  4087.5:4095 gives 0.004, 337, 310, 287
